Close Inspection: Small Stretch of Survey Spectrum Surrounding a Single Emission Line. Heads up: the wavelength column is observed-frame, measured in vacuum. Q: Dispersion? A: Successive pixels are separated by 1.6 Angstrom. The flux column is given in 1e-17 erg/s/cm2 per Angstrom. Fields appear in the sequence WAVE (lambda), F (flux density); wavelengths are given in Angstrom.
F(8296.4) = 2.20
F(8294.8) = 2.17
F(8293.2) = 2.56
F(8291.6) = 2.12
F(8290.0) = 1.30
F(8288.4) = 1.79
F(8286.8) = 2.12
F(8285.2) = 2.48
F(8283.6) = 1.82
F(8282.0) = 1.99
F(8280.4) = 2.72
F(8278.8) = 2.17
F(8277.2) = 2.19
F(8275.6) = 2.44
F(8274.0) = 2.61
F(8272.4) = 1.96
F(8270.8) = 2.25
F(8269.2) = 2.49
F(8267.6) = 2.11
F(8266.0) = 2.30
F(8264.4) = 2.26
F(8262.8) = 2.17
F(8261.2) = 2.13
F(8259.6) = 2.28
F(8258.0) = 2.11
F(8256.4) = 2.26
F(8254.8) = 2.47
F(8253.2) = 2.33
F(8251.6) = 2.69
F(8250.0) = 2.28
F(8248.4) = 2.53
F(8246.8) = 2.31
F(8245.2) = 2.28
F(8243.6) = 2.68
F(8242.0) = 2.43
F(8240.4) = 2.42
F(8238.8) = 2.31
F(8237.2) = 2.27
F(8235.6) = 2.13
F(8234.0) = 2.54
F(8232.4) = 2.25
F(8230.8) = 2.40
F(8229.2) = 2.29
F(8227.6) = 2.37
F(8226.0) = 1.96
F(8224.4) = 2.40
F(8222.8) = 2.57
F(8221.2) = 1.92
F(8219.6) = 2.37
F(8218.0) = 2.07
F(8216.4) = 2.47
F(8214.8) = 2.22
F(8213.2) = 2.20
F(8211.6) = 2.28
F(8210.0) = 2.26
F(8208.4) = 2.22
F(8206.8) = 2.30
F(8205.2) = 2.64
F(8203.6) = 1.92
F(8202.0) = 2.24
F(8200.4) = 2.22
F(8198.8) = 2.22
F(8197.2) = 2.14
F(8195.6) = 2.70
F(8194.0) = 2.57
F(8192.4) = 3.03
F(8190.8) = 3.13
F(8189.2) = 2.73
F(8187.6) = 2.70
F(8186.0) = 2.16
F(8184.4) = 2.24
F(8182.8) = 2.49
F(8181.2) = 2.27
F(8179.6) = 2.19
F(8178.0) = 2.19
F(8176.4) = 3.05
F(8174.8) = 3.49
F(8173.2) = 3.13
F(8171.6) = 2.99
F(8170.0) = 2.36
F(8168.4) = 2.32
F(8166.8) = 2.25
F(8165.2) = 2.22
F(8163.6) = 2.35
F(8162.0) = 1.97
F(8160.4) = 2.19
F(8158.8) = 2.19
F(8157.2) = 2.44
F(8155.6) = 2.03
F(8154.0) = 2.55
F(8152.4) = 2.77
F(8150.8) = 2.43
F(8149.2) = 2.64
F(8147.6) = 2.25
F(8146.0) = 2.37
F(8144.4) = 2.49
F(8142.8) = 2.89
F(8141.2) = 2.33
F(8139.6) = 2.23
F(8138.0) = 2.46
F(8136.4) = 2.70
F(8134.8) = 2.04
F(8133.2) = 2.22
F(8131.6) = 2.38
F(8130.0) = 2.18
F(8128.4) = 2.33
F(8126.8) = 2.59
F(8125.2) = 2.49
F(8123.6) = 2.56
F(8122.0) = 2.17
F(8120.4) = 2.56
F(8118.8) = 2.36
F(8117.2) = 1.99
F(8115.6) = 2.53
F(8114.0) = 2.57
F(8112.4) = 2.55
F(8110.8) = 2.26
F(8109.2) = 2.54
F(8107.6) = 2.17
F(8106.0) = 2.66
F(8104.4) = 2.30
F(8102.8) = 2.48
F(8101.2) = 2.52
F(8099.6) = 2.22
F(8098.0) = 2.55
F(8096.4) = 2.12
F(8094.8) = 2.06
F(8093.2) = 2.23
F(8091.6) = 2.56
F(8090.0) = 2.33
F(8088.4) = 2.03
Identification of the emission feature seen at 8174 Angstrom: [S II] 6716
